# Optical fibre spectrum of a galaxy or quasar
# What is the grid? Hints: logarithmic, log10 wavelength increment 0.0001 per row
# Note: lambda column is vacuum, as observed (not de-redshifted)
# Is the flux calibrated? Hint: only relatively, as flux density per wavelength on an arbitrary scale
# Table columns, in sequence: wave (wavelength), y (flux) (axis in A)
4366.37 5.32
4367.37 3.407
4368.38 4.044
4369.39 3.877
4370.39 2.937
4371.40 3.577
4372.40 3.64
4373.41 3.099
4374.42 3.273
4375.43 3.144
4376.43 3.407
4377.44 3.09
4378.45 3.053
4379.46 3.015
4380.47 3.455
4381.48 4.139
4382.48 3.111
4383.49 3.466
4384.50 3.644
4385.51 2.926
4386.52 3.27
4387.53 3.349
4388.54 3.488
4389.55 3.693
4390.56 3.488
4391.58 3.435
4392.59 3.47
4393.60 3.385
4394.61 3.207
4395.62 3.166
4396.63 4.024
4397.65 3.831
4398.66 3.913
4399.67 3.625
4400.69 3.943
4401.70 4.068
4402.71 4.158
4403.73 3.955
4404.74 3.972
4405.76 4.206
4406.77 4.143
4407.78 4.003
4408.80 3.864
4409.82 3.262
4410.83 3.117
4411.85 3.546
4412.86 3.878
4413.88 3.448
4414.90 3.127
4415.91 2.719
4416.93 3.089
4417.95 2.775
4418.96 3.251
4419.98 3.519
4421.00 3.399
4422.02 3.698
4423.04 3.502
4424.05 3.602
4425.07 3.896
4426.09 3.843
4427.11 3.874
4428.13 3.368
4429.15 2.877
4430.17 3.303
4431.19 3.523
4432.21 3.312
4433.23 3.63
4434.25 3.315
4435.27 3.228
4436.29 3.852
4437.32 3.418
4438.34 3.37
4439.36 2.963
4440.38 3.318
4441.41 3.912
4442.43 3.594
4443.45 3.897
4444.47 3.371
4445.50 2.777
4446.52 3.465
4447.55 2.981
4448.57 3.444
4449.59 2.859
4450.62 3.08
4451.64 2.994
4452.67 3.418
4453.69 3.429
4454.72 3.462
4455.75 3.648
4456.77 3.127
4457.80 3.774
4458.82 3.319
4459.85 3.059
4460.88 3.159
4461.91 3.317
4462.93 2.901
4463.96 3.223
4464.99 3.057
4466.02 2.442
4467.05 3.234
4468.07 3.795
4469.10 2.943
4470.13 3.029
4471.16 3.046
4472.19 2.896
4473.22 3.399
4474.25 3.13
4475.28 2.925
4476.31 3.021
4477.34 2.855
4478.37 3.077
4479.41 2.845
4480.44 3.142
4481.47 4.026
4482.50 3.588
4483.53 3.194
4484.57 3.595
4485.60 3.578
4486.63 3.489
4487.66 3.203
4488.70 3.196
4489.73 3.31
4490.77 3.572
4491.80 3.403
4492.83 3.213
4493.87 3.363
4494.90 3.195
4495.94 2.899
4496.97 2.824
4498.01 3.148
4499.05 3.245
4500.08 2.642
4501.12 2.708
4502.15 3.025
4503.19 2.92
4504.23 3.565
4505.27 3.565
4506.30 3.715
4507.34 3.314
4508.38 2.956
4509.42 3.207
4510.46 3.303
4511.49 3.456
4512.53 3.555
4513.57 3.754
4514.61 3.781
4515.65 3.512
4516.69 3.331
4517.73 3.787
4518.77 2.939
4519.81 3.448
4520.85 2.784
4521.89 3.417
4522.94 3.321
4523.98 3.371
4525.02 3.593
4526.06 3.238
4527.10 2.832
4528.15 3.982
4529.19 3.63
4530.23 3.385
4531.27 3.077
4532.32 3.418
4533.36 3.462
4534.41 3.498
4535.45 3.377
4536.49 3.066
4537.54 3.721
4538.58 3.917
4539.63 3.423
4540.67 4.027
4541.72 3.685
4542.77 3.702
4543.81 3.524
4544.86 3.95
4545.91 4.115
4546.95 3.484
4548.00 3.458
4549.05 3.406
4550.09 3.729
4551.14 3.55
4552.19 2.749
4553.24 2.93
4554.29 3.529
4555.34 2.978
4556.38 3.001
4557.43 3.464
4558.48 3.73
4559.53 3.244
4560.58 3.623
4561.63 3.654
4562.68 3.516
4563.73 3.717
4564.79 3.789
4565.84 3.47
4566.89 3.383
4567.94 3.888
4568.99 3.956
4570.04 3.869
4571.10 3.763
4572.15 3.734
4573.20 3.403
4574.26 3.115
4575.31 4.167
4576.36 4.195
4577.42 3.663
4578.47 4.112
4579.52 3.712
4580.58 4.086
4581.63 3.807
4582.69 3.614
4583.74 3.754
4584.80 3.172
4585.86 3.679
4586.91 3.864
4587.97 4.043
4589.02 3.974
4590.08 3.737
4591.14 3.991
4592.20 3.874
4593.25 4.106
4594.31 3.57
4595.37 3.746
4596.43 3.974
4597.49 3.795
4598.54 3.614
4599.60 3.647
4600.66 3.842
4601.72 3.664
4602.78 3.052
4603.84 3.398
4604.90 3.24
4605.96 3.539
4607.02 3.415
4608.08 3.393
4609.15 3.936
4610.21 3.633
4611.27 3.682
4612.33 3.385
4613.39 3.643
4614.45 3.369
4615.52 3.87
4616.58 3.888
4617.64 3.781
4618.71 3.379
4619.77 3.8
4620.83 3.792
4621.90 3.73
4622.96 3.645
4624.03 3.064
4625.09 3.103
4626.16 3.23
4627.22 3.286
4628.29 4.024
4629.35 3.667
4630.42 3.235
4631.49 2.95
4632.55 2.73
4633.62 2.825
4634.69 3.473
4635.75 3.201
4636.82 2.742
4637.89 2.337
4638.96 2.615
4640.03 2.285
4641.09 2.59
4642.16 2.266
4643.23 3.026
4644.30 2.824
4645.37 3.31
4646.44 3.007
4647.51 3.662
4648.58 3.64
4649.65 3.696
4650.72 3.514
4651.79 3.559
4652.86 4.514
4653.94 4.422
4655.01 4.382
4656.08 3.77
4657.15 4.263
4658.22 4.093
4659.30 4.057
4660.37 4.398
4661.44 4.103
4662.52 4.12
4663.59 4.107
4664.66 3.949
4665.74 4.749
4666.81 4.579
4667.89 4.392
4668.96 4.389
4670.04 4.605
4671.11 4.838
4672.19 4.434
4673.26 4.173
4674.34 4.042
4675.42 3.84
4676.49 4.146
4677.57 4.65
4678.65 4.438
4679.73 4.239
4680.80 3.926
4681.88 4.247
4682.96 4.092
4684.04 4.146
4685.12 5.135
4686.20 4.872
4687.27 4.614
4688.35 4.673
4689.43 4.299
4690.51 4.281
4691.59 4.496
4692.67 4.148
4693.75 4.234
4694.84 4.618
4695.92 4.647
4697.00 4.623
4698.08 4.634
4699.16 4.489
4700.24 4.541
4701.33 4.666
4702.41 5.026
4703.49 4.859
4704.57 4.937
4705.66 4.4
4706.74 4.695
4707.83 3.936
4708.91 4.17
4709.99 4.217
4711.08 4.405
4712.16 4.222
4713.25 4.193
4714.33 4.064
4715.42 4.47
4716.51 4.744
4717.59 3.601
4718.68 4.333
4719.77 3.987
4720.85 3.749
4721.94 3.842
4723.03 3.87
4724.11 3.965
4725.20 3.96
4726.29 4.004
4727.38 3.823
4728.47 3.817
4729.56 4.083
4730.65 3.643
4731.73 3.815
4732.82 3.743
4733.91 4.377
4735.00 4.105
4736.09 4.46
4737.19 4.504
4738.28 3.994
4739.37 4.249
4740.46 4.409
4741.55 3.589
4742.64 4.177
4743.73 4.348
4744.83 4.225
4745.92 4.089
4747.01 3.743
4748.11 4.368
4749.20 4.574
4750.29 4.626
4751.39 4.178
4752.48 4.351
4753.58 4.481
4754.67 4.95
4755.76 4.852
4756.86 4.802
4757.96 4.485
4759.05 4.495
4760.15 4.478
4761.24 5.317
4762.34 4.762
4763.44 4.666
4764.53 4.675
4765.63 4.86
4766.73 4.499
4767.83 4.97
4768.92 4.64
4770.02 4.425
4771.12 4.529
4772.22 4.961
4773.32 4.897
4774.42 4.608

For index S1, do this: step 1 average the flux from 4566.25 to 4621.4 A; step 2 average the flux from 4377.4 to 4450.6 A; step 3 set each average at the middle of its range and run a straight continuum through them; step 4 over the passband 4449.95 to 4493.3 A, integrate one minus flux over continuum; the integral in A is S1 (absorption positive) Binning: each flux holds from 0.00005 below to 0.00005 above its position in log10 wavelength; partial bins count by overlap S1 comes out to 3.85 A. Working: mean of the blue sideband 3.48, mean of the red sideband 3.71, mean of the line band 3.24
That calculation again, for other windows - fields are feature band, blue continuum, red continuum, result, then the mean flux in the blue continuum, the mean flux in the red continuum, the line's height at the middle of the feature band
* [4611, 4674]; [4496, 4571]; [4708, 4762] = 3.8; 3.43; 4.22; 3.86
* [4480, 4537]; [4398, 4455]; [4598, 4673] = 3.4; 3.49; 3.61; 3.54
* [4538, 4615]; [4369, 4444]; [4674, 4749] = 5.6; 3.5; 4.26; 3.92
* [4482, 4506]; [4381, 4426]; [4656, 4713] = 3.7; 3.57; 4.39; 3.83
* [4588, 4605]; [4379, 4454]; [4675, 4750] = 1.0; 3.48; 4.27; 3.96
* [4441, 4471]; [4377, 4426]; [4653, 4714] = 3.5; 3.53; 4.39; 3.7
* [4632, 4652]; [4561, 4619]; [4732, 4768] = 4.7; 3.7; 4.43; 3.93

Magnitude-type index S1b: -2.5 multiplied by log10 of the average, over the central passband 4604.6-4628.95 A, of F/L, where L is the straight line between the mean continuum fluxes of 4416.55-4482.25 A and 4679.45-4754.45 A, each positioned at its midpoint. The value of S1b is 0.102 mag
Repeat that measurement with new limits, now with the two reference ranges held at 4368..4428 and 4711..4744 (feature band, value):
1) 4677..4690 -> -0.11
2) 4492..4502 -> 0.21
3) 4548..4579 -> 0.07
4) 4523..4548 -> 0.06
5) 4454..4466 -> 0.12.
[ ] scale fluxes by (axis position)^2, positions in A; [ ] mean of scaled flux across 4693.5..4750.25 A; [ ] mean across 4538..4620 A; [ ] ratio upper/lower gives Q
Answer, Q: 1.2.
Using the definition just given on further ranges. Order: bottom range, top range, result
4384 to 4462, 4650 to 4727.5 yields 1.39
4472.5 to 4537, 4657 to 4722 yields 1.43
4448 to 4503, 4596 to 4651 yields 1.12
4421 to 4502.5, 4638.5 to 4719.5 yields 1.39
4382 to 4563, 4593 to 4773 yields 1.31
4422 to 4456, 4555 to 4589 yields 1.14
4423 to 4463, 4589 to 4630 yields 1.15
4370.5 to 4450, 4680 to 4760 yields 1.42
